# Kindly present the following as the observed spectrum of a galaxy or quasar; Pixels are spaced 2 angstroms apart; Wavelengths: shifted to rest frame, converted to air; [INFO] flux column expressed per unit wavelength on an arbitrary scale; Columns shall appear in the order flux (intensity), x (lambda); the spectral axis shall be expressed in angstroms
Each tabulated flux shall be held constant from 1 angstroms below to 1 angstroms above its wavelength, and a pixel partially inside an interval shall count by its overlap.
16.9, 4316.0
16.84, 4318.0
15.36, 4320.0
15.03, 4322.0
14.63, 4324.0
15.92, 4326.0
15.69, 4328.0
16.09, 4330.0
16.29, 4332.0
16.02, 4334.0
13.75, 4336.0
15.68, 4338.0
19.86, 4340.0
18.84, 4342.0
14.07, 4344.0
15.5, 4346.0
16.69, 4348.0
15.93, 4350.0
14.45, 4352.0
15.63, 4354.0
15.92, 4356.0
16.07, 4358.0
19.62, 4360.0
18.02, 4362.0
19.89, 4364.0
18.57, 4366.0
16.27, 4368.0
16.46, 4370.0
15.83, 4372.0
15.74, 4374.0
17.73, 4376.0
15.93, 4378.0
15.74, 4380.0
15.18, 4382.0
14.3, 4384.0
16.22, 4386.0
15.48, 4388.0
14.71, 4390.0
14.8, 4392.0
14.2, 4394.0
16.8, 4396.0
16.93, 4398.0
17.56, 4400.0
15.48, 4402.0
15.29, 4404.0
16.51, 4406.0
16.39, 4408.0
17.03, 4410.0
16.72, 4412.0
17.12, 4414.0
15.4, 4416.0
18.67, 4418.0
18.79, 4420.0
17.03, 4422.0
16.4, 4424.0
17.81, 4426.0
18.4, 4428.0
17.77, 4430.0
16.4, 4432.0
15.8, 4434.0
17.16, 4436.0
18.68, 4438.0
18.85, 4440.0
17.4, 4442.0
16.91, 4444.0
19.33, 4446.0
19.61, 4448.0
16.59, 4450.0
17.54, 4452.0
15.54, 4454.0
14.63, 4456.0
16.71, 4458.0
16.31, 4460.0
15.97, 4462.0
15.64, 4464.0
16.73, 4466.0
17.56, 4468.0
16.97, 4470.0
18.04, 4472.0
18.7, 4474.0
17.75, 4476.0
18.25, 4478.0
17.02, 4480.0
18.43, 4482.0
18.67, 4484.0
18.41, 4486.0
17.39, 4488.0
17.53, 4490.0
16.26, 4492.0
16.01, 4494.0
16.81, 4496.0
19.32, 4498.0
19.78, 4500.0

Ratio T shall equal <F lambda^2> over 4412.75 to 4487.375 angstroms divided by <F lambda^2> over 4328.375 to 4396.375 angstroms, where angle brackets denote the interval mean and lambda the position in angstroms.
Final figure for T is 1.11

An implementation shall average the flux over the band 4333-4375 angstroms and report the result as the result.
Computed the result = 16.6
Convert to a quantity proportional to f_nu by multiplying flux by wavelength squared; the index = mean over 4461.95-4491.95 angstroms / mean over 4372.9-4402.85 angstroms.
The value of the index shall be 1.16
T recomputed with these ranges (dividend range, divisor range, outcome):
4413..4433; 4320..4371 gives 1.10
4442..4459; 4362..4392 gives 1.09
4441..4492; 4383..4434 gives 1.08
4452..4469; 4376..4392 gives 1.08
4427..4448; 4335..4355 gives 1.16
